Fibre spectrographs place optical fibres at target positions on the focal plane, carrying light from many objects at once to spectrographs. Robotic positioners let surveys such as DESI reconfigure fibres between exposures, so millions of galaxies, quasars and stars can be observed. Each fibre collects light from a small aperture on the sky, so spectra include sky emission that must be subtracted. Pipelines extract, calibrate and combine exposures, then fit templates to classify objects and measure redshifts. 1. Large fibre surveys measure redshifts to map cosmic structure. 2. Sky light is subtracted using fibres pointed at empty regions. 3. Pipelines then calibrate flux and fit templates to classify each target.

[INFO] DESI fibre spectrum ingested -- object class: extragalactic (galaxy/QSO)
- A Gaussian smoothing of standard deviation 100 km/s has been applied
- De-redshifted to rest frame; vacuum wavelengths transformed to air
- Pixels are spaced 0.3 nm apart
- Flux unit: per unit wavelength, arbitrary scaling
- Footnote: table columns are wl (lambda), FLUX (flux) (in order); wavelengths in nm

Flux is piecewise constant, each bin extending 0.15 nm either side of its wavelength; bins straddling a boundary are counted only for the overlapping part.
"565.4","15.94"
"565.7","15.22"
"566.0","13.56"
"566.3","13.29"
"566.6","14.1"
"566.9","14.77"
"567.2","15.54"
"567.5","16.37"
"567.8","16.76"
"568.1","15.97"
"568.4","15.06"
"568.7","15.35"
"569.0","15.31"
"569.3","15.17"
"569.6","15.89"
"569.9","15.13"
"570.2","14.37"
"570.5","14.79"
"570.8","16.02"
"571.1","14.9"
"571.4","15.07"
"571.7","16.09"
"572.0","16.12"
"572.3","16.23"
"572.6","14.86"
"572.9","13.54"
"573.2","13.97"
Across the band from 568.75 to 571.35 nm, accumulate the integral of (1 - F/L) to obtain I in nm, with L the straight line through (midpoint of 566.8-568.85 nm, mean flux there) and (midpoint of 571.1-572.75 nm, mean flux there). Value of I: 0.08 nm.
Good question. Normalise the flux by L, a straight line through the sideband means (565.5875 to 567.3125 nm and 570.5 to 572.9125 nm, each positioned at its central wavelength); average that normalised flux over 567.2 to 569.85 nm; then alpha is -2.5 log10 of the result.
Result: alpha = -0.066 mag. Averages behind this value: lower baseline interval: 14.4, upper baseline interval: 15.4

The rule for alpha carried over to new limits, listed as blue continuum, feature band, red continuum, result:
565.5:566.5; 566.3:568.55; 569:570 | -0.052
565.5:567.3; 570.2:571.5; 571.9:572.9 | 0.002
